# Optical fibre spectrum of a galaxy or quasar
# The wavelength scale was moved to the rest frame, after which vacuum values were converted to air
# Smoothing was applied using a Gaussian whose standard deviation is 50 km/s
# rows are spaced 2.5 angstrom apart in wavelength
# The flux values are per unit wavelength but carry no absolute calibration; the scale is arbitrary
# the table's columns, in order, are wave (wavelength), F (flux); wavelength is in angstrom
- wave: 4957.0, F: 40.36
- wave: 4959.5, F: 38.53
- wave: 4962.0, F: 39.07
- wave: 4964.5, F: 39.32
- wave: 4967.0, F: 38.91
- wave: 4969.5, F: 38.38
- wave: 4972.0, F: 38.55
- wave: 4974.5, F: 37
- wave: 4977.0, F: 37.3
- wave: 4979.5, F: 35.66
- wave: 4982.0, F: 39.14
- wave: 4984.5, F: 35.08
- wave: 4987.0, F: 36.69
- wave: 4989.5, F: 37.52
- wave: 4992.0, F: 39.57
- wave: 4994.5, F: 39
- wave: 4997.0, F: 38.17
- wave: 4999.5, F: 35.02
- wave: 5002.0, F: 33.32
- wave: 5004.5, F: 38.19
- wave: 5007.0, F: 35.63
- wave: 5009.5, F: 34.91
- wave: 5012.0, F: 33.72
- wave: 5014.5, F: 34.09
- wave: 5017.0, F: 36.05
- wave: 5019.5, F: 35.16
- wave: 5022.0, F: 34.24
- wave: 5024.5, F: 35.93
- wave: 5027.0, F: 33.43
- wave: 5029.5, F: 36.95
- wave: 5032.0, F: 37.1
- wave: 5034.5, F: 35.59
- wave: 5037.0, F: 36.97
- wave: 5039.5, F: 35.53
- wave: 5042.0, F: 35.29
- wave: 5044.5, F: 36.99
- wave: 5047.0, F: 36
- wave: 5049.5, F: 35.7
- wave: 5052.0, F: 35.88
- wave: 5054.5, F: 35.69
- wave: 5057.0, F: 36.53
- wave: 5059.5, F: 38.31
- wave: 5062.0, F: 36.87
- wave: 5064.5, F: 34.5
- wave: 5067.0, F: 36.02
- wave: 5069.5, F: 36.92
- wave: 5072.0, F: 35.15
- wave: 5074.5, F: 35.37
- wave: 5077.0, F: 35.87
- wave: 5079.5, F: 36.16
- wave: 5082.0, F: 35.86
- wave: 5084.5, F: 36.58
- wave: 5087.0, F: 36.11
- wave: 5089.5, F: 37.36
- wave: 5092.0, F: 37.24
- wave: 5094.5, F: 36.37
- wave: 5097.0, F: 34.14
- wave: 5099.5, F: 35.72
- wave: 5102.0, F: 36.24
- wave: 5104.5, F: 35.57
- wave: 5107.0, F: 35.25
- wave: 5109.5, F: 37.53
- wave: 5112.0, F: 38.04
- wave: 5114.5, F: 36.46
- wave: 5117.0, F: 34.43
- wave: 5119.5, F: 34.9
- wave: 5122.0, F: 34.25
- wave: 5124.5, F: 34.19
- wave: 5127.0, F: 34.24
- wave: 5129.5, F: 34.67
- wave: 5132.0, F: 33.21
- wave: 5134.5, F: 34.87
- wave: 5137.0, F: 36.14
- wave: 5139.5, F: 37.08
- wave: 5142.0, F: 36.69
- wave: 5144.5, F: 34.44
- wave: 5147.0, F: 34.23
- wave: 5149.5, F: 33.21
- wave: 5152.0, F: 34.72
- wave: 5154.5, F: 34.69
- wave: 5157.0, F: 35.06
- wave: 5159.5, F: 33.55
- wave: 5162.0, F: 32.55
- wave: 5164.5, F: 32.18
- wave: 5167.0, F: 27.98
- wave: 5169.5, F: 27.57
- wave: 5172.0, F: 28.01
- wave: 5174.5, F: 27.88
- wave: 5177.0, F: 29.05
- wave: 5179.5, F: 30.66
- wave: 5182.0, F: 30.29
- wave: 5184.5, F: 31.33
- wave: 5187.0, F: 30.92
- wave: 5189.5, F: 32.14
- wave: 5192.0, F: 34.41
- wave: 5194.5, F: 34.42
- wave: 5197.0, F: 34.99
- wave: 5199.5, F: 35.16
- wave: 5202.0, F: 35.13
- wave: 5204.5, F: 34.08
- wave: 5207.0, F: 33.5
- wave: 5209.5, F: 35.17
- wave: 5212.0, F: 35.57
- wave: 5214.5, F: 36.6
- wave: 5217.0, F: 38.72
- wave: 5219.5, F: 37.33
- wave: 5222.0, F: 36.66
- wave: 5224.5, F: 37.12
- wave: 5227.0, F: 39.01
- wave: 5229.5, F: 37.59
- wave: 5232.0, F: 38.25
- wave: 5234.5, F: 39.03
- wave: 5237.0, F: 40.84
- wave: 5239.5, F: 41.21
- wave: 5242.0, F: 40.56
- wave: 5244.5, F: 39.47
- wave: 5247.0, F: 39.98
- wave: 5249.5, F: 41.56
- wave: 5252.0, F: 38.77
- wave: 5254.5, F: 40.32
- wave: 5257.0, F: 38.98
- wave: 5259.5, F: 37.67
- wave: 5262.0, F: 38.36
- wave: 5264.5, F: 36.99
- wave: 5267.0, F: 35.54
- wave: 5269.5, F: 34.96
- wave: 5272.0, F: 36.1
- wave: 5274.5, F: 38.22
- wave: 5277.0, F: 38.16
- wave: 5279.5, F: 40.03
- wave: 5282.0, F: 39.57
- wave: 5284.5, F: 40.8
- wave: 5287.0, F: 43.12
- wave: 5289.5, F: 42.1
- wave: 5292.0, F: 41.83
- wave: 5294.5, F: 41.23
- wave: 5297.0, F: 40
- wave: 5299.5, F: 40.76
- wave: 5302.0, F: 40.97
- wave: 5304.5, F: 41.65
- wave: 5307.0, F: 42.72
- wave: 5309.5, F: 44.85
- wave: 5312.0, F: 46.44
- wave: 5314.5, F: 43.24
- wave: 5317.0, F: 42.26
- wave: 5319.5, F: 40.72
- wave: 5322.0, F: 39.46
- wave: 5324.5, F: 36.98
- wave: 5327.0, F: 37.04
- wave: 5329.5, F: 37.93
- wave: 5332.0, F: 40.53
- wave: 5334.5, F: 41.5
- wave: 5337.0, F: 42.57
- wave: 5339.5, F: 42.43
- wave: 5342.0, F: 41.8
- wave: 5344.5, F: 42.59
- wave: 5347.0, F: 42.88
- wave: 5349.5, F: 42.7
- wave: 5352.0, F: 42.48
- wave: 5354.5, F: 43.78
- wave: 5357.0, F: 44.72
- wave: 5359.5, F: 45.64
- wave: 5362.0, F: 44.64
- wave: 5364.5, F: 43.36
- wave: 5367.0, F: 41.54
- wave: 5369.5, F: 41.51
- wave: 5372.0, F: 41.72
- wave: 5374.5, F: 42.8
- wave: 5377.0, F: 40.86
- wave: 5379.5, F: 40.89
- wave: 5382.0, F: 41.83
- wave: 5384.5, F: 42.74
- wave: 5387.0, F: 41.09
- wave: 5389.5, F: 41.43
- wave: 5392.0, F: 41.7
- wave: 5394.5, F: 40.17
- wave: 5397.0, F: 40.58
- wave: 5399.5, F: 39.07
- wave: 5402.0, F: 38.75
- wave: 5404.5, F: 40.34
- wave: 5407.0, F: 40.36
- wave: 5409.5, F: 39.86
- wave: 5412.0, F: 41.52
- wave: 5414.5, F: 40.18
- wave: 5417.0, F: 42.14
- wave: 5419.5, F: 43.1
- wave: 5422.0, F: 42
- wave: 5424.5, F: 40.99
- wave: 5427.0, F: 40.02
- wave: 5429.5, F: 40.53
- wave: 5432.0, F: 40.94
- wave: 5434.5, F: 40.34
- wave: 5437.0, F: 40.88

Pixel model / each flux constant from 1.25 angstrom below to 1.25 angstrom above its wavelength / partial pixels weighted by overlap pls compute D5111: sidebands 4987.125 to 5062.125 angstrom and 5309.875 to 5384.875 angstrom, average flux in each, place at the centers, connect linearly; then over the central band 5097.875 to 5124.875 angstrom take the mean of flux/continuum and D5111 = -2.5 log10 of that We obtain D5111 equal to 0.06 mag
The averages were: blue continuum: 36.1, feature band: 35.7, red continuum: 42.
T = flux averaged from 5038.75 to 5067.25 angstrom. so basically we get 36.1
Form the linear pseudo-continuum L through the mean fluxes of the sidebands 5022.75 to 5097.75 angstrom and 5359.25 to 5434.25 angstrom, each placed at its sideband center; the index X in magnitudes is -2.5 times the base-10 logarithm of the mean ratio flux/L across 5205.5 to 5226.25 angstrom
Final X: 0.062 mag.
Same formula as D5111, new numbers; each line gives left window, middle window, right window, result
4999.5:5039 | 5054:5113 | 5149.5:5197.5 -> -0.073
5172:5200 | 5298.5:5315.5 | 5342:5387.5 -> -0.102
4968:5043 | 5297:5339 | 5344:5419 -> -0.009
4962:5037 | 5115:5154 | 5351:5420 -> 0.107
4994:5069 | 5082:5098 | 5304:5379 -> 0.022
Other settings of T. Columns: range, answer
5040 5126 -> 36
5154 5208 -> 32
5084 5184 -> 34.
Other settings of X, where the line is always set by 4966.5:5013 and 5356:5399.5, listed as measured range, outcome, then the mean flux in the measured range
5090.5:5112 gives 0.07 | 36.1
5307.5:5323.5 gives -0.04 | 42.7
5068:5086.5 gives 0.06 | 36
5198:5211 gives 0.15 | 34.6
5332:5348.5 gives -0.02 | 42.2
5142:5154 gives 0.14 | 34.4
